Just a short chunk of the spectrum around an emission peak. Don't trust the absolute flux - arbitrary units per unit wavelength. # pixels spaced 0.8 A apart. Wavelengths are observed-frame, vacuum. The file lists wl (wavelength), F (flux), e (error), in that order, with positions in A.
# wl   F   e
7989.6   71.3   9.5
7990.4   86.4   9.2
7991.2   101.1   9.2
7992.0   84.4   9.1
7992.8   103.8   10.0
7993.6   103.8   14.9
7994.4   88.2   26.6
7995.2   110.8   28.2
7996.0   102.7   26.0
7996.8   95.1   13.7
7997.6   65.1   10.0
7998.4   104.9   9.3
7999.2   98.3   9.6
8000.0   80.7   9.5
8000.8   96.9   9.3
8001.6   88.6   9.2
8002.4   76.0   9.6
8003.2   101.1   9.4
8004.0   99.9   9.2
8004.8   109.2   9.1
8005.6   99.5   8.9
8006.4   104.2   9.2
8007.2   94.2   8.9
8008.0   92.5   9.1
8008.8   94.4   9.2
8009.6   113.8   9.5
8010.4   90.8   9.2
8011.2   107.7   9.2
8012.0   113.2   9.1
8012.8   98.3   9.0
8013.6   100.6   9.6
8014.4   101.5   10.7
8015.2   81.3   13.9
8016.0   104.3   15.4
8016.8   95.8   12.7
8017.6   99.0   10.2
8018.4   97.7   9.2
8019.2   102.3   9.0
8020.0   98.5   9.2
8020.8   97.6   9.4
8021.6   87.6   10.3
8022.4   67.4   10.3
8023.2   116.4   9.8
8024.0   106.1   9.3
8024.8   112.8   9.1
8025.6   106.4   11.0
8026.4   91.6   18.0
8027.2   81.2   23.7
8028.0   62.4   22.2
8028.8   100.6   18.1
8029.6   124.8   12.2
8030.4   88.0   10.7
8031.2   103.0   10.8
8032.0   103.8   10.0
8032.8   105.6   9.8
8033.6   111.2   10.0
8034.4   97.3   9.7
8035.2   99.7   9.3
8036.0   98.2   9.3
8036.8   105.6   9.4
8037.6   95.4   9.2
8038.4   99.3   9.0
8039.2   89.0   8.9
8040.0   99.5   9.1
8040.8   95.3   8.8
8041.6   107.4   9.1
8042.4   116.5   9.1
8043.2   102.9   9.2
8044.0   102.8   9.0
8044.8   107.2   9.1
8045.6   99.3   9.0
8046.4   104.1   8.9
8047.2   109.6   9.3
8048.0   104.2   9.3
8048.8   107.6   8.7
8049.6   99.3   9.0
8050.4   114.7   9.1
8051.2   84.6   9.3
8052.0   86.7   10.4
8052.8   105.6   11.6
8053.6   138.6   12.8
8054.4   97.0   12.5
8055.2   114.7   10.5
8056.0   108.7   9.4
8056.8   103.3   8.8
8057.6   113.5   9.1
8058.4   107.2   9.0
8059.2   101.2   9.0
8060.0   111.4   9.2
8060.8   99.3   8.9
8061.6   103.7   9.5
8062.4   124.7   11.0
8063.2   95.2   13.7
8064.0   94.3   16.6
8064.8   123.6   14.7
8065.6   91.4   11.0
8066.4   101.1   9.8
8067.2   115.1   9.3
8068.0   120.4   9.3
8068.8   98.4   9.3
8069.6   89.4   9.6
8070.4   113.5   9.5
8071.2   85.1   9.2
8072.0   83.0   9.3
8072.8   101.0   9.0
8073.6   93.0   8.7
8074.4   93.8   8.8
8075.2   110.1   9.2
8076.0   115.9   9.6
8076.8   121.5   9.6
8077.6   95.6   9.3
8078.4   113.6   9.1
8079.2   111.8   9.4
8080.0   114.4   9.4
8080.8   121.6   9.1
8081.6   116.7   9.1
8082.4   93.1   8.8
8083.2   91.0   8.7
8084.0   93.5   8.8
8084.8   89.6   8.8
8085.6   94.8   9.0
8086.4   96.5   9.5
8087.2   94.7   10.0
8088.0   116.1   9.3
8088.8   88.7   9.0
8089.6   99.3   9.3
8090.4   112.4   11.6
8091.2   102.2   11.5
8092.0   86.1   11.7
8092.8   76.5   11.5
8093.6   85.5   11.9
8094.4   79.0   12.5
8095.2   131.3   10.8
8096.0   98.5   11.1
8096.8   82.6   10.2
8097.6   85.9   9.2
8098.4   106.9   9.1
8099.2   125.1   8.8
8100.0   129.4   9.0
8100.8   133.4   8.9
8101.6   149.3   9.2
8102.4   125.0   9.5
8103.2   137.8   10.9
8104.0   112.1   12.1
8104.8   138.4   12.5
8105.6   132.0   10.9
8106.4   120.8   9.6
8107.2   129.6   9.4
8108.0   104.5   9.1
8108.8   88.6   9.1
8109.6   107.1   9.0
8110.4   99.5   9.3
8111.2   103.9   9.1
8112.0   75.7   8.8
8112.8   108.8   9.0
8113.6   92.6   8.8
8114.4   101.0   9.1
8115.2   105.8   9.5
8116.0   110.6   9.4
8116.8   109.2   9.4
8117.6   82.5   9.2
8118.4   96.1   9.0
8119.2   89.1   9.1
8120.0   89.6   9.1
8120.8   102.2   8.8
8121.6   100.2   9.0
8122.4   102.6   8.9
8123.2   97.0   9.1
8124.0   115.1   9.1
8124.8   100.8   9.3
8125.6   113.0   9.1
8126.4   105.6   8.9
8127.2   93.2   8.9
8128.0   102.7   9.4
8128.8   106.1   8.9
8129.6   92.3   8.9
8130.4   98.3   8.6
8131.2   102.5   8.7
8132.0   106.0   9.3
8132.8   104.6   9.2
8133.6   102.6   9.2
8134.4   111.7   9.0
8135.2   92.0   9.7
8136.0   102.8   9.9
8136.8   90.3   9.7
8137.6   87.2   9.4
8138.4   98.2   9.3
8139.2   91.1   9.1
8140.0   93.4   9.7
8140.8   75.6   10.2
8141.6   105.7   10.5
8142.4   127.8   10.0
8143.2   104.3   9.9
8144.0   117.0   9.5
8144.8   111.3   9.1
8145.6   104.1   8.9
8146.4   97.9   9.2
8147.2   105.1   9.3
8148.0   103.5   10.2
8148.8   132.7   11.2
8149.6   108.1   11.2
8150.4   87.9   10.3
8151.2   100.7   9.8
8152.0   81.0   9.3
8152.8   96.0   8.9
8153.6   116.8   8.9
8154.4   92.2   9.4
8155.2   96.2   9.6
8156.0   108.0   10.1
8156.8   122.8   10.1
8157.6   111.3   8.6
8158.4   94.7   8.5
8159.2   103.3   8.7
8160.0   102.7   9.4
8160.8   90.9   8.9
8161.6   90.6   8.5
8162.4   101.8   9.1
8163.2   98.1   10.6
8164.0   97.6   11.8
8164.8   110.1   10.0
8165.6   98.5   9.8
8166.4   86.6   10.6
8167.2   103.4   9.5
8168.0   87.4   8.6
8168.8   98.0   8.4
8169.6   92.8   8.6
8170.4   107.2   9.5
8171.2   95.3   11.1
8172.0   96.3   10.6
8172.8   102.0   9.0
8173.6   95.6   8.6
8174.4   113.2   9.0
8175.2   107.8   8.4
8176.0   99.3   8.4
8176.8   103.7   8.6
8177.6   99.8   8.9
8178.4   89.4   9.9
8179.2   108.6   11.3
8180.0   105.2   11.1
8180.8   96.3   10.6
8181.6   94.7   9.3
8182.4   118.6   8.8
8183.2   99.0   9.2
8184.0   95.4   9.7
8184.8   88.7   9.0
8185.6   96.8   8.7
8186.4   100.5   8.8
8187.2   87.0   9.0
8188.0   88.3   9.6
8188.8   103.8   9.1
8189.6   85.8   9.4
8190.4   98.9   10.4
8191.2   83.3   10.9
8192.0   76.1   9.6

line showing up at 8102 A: [N II]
